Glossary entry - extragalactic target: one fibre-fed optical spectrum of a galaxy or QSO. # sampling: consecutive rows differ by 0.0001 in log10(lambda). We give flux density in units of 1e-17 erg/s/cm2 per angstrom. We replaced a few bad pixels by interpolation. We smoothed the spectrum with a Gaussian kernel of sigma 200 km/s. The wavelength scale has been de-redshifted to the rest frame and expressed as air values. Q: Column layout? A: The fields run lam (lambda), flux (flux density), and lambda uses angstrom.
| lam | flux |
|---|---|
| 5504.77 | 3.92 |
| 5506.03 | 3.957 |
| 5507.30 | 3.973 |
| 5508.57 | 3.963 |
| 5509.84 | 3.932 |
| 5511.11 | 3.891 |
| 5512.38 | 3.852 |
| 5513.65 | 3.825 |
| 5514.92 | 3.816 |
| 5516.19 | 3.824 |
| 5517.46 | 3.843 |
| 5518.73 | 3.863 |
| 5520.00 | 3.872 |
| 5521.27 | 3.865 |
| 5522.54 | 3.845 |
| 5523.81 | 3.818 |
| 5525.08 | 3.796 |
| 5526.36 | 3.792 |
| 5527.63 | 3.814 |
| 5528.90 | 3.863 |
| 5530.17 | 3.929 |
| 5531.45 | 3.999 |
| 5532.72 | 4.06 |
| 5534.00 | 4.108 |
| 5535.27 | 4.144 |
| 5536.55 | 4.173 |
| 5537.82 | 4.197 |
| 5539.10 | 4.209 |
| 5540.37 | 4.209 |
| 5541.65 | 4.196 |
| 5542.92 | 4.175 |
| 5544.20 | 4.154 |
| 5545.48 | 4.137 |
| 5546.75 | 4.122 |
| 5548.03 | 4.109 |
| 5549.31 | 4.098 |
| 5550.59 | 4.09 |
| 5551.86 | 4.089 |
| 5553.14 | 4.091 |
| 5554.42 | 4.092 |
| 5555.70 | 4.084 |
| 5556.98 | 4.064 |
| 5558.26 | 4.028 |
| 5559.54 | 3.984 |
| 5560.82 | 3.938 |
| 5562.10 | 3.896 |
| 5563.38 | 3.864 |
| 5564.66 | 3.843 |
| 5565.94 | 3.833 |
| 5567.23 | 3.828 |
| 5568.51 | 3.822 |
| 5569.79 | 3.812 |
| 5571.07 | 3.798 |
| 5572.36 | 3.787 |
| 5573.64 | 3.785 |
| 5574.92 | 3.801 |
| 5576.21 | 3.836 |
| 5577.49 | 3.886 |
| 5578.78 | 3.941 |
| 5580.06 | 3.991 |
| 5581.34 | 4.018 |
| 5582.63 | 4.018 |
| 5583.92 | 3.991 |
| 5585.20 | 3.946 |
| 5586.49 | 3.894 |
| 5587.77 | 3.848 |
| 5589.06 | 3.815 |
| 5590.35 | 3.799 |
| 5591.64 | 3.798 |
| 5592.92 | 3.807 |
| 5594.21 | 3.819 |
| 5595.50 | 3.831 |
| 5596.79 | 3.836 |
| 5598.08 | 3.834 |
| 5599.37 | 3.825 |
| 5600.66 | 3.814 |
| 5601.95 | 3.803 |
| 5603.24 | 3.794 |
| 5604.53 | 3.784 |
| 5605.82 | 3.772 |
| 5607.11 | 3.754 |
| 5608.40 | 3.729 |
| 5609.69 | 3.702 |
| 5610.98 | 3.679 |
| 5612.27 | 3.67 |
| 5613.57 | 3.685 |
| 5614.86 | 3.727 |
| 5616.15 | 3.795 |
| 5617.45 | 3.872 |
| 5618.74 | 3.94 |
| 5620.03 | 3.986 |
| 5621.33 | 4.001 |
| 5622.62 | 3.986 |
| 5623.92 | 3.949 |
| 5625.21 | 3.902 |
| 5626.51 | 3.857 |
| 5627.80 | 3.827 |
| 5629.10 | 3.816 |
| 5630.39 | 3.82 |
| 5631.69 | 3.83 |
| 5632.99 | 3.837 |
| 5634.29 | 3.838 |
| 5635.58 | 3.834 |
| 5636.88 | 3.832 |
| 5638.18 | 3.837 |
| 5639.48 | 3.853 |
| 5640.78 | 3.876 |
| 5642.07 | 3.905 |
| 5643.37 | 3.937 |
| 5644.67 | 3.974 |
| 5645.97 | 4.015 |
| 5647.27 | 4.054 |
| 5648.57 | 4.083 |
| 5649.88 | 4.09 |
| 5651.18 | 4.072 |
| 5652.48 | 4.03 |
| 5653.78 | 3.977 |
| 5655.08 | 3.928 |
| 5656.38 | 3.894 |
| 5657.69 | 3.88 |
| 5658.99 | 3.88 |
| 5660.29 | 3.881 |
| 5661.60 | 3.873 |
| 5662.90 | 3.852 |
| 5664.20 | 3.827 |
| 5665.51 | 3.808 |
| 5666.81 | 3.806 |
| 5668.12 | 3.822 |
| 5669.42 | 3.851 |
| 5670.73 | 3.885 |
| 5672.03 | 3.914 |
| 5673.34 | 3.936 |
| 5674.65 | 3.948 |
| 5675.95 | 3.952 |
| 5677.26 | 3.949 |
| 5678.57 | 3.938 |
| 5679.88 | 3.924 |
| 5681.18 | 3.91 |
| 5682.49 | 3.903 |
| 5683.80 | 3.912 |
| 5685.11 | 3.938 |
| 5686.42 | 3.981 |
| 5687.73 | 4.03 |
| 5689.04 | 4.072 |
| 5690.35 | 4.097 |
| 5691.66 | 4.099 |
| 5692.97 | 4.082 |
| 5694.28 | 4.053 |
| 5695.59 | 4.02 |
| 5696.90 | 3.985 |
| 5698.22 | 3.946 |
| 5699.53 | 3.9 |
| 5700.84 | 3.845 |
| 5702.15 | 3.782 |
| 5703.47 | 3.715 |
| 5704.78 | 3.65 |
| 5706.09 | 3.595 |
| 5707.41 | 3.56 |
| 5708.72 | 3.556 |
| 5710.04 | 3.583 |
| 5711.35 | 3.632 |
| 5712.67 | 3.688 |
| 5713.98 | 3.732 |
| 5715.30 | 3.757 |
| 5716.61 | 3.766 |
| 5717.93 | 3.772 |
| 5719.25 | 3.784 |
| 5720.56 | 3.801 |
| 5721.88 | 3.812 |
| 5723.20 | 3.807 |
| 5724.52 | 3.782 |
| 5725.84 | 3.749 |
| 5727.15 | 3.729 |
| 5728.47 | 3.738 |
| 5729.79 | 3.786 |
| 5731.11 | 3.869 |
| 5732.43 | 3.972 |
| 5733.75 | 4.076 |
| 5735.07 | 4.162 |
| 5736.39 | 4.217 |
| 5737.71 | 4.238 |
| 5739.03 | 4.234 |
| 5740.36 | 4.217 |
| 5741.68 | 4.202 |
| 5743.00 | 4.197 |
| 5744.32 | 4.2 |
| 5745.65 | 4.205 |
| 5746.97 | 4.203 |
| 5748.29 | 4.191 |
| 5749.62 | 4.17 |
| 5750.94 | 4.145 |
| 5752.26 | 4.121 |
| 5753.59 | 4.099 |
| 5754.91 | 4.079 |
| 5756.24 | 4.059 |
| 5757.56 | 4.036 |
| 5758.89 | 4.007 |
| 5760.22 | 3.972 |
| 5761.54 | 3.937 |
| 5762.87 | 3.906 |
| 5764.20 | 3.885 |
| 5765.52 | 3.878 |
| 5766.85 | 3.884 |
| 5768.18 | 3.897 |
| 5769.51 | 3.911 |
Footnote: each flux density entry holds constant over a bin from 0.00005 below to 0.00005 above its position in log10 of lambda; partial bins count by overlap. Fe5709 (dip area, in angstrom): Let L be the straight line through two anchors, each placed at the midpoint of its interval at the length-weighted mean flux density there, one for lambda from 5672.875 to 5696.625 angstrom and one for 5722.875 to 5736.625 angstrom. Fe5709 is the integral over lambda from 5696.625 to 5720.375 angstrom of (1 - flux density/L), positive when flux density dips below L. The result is 1.2 angstrom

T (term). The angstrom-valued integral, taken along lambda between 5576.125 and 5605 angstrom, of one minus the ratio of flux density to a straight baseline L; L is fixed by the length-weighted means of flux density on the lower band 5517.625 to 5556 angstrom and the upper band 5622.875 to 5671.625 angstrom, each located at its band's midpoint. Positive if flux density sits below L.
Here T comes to 0.7 angstrom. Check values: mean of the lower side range 4.03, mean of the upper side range 3.9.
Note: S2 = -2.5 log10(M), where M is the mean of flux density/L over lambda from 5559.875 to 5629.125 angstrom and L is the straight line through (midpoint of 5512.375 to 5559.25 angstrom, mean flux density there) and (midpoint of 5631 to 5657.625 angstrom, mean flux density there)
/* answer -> 0.03 mag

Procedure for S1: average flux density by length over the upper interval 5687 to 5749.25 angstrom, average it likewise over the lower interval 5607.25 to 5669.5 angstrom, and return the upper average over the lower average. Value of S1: 1.01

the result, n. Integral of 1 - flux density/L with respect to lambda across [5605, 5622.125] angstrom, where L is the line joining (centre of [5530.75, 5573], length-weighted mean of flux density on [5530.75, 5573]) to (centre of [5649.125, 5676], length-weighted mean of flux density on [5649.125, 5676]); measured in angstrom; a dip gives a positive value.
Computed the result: 0.7 angstrom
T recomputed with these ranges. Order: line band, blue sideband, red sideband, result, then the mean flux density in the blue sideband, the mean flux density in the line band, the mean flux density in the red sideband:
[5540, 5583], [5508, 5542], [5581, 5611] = -1.0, 3.95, 3.98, 3.83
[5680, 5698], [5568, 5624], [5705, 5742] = -0.7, 3.84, 4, 3.85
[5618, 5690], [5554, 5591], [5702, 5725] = -2.4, 3.9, 3.92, 3.71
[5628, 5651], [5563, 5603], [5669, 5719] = -0.3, 3.85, 3.91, 3.86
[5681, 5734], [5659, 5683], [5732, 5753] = 2.5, 3.89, 3.84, 4.17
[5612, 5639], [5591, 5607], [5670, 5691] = 0.0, 3.81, 3.85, 3.95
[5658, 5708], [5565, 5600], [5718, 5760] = 0.8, 3.86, 3.9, 4.02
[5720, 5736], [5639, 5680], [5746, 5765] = 0.6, 3.93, 3.86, 4.06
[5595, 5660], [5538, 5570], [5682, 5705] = 2.0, 4.04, 3.87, 3.95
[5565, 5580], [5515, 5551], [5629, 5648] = 0.5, 4.01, 3.84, 3.89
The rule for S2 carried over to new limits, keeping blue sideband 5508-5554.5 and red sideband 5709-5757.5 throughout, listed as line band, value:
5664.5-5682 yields 0.02 mag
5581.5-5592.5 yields 0.03 mag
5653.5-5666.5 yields 0.03 mag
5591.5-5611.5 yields 0.05 mag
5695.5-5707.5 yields 0.05 mag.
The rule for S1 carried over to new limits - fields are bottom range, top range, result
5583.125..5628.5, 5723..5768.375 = 1.05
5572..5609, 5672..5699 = 1.03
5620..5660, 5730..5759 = 1.05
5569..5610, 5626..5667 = 1.02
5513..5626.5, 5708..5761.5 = 1.01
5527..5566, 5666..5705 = 0.97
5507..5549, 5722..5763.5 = 1.01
